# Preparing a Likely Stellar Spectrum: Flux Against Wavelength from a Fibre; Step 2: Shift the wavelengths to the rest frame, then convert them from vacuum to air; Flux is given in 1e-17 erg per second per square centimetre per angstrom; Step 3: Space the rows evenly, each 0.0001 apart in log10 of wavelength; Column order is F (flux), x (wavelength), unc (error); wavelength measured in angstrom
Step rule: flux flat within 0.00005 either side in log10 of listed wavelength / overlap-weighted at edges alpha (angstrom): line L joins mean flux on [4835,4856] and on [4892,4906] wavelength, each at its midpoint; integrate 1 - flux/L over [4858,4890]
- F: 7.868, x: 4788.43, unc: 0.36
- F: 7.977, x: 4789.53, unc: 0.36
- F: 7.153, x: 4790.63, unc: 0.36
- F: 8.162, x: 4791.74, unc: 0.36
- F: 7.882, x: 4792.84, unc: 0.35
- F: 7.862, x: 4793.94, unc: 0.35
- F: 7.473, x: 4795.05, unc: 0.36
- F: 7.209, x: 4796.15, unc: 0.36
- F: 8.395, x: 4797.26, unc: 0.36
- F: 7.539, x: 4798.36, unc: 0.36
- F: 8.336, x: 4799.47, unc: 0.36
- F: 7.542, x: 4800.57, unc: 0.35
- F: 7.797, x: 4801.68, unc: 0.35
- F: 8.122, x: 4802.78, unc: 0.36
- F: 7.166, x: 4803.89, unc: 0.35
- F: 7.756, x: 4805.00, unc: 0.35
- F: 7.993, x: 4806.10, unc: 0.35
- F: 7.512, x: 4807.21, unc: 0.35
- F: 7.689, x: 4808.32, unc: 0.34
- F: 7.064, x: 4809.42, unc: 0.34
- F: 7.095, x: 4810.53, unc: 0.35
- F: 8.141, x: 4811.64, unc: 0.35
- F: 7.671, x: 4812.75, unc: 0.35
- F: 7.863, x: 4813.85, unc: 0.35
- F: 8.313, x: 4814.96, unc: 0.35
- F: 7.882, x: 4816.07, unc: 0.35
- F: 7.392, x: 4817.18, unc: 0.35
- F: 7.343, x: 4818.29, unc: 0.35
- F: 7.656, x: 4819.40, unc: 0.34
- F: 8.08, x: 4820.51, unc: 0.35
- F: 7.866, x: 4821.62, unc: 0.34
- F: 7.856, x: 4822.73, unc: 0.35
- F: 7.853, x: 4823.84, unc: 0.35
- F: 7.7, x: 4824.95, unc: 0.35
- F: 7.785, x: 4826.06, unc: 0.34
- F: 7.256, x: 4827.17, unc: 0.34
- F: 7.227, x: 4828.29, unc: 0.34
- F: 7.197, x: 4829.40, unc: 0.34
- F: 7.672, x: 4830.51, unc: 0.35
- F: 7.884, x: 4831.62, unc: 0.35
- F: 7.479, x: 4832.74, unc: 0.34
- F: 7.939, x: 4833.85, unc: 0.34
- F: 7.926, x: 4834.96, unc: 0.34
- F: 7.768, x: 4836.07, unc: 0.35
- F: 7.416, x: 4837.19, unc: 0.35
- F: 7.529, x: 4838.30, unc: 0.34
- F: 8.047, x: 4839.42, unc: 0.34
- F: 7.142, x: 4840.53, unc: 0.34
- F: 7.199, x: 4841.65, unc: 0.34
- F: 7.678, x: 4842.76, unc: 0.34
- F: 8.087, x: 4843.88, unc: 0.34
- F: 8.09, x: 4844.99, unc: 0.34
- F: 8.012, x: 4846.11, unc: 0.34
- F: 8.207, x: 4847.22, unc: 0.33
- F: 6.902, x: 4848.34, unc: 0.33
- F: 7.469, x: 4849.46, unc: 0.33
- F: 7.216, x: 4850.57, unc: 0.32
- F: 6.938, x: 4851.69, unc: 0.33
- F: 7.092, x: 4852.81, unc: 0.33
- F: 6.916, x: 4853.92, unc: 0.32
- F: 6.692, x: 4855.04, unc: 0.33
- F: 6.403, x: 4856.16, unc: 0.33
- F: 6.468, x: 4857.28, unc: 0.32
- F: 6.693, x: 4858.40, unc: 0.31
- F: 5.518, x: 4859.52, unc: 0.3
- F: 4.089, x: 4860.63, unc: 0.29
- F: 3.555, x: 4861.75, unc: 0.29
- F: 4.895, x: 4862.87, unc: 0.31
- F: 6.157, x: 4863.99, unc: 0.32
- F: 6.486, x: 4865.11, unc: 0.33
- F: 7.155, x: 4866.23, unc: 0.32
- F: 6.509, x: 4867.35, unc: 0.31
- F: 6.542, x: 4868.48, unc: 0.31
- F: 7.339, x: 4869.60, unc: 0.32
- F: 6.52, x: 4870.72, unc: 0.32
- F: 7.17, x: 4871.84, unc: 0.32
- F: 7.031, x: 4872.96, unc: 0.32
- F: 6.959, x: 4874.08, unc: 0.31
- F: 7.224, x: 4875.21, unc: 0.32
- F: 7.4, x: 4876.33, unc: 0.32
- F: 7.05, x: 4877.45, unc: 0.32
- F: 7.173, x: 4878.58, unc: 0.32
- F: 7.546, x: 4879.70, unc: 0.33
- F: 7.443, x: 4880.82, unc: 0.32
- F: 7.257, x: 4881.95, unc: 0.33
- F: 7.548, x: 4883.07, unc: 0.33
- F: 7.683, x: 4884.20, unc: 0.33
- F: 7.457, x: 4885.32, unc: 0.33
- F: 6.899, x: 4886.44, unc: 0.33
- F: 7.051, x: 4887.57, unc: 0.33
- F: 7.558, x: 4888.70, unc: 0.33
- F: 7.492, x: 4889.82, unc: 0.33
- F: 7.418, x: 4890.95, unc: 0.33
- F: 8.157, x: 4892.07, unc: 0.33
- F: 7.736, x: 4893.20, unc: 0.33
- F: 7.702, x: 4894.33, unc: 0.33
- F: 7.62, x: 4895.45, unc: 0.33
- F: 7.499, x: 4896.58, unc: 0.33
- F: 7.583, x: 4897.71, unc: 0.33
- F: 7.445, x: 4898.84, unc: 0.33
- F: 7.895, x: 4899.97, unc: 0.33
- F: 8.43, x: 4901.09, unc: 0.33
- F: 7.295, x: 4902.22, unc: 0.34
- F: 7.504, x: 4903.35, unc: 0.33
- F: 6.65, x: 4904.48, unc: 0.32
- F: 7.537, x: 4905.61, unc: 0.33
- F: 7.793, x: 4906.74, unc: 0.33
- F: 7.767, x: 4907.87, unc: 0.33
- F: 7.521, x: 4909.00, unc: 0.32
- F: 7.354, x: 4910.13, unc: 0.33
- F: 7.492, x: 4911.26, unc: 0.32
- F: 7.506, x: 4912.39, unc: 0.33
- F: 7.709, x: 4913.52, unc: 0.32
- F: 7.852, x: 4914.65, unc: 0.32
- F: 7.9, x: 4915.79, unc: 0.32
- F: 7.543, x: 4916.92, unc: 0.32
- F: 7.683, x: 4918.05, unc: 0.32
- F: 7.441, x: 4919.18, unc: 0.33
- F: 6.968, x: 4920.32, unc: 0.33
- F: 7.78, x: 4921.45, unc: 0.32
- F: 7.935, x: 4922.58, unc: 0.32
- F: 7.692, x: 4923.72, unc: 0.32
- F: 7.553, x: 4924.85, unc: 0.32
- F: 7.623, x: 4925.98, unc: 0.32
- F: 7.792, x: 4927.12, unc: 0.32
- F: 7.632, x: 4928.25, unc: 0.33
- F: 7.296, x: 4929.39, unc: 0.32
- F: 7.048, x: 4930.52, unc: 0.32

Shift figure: 3.4 angstrom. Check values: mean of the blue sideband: 7.46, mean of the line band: 6.73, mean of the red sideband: 7.6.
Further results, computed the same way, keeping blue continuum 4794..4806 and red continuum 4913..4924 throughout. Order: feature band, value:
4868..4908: 1.4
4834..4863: 2.8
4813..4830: 0.1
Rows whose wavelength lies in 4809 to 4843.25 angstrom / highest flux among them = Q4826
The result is 8.313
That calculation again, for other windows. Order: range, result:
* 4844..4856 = 8.207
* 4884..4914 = 8.43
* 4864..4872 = 7.339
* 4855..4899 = 8.157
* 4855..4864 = 6.693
